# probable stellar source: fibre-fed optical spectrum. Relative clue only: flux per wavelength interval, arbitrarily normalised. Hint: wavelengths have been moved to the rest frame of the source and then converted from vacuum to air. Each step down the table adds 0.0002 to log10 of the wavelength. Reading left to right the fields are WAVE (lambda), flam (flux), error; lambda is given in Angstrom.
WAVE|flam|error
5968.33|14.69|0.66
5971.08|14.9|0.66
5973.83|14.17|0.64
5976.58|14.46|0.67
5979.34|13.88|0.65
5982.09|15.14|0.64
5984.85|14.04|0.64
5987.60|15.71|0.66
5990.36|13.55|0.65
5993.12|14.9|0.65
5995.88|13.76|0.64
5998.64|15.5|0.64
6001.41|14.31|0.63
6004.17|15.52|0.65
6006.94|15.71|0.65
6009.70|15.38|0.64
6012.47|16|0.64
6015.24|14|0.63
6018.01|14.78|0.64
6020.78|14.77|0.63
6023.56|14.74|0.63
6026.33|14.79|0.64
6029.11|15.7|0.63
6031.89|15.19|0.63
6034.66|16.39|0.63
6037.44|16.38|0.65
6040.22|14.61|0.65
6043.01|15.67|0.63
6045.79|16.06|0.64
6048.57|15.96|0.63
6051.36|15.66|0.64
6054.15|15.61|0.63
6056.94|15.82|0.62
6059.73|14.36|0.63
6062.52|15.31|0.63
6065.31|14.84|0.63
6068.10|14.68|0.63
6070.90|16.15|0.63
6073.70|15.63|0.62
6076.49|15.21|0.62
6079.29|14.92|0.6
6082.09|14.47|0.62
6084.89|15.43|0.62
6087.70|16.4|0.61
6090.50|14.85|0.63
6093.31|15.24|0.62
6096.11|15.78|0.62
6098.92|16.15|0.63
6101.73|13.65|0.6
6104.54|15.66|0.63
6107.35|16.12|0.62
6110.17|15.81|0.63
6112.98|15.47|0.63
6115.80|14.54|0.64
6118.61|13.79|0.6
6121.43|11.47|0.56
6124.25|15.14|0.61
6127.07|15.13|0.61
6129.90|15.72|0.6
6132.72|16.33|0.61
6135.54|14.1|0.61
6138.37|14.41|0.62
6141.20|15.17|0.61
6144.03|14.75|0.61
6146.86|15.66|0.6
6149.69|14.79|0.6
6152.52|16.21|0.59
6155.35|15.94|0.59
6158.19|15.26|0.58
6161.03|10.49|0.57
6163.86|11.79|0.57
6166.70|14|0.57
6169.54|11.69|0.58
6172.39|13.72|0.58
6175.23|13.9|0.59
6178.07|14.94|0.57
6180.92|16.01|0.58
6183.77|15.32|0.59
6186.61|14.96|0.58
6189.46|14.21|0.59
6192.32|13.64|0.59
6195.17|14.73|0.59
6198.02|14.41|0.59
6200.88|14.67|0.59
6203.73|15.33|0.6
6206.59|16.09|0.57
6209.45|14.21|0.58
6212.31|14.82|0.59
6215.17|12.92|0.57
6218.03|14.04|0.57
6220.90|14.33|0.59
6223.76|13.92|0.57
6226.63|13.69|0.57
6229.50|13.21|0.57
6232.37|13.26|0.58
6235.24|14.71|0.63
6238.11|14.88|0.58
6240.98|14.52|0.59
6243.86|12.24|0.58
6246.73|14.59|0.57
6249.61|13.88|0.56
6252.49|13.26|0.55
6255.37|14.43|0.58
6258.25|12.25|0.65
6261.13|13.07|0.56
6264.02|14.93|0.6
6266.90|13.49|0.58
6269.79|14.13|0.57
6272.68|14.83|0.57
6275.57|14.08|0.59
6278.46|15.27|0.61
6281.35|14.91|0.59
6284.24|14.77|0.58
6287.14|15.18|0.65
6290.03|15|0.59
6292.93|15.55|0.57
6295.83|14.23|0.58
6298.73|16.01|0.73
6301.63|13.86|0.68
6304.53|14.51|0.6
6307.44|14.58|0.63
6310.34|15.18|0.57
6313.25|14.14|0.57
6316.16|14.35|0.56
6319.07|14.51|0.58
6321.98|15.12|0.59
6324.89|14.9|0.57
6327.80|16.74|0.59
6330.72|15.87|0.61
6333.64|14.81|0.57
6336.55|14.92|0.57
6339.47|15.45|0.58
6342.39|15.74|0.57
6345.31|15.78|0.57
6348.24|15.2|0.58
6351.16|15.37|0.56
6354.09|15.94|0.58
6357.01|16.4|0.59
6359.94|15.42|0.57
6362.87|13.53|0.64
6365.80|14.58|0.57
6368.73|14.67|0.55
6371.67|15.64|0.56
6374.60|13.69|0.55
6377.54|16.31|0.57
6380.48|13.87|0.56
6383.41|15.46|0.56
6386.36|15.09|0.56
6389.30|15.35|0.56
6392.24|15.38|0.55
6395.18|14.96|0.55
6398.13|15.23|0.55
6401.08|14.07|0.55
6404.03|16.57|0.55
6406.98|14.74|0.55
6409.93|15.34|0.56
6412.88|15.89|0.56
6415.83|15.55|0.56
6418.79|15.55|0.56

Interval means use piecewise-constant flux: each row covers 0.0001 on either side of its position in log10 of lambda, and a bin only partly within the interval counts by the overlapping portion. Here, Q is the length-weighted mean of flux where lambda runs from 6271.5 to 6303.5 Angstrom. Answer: 14.9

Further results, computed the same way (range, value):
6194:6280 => 14.1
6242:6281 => 13.9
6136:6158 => 15.2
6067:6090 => 15.3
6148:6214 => 14.4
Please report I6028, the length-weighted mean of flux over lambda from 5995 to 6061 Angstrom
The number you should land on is 15.3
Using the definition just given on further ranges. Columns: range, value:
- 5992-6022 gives 15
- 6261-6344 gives 14.9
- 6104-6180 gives 14.5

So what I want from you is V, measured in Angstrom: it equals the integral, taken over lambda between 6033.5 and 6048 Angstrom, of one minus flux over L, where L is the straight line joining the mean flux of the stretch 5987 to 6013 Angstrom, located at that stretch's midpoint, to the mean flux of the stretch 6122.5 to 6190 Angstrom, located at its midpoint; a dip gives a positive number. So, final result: -0.9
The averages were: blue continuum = 15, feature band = 15.8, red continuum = 14.6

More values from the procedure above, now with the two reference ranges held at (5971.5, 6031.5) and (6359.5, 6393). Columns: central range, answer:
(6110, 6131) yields 0.4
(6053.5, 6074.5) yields -0.6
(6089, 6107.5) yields -0.6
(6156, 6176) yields 2.4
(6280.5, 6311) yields 0.0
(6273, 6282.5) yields 0.1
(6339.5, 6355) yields -0.7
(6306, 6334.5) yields -0.3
